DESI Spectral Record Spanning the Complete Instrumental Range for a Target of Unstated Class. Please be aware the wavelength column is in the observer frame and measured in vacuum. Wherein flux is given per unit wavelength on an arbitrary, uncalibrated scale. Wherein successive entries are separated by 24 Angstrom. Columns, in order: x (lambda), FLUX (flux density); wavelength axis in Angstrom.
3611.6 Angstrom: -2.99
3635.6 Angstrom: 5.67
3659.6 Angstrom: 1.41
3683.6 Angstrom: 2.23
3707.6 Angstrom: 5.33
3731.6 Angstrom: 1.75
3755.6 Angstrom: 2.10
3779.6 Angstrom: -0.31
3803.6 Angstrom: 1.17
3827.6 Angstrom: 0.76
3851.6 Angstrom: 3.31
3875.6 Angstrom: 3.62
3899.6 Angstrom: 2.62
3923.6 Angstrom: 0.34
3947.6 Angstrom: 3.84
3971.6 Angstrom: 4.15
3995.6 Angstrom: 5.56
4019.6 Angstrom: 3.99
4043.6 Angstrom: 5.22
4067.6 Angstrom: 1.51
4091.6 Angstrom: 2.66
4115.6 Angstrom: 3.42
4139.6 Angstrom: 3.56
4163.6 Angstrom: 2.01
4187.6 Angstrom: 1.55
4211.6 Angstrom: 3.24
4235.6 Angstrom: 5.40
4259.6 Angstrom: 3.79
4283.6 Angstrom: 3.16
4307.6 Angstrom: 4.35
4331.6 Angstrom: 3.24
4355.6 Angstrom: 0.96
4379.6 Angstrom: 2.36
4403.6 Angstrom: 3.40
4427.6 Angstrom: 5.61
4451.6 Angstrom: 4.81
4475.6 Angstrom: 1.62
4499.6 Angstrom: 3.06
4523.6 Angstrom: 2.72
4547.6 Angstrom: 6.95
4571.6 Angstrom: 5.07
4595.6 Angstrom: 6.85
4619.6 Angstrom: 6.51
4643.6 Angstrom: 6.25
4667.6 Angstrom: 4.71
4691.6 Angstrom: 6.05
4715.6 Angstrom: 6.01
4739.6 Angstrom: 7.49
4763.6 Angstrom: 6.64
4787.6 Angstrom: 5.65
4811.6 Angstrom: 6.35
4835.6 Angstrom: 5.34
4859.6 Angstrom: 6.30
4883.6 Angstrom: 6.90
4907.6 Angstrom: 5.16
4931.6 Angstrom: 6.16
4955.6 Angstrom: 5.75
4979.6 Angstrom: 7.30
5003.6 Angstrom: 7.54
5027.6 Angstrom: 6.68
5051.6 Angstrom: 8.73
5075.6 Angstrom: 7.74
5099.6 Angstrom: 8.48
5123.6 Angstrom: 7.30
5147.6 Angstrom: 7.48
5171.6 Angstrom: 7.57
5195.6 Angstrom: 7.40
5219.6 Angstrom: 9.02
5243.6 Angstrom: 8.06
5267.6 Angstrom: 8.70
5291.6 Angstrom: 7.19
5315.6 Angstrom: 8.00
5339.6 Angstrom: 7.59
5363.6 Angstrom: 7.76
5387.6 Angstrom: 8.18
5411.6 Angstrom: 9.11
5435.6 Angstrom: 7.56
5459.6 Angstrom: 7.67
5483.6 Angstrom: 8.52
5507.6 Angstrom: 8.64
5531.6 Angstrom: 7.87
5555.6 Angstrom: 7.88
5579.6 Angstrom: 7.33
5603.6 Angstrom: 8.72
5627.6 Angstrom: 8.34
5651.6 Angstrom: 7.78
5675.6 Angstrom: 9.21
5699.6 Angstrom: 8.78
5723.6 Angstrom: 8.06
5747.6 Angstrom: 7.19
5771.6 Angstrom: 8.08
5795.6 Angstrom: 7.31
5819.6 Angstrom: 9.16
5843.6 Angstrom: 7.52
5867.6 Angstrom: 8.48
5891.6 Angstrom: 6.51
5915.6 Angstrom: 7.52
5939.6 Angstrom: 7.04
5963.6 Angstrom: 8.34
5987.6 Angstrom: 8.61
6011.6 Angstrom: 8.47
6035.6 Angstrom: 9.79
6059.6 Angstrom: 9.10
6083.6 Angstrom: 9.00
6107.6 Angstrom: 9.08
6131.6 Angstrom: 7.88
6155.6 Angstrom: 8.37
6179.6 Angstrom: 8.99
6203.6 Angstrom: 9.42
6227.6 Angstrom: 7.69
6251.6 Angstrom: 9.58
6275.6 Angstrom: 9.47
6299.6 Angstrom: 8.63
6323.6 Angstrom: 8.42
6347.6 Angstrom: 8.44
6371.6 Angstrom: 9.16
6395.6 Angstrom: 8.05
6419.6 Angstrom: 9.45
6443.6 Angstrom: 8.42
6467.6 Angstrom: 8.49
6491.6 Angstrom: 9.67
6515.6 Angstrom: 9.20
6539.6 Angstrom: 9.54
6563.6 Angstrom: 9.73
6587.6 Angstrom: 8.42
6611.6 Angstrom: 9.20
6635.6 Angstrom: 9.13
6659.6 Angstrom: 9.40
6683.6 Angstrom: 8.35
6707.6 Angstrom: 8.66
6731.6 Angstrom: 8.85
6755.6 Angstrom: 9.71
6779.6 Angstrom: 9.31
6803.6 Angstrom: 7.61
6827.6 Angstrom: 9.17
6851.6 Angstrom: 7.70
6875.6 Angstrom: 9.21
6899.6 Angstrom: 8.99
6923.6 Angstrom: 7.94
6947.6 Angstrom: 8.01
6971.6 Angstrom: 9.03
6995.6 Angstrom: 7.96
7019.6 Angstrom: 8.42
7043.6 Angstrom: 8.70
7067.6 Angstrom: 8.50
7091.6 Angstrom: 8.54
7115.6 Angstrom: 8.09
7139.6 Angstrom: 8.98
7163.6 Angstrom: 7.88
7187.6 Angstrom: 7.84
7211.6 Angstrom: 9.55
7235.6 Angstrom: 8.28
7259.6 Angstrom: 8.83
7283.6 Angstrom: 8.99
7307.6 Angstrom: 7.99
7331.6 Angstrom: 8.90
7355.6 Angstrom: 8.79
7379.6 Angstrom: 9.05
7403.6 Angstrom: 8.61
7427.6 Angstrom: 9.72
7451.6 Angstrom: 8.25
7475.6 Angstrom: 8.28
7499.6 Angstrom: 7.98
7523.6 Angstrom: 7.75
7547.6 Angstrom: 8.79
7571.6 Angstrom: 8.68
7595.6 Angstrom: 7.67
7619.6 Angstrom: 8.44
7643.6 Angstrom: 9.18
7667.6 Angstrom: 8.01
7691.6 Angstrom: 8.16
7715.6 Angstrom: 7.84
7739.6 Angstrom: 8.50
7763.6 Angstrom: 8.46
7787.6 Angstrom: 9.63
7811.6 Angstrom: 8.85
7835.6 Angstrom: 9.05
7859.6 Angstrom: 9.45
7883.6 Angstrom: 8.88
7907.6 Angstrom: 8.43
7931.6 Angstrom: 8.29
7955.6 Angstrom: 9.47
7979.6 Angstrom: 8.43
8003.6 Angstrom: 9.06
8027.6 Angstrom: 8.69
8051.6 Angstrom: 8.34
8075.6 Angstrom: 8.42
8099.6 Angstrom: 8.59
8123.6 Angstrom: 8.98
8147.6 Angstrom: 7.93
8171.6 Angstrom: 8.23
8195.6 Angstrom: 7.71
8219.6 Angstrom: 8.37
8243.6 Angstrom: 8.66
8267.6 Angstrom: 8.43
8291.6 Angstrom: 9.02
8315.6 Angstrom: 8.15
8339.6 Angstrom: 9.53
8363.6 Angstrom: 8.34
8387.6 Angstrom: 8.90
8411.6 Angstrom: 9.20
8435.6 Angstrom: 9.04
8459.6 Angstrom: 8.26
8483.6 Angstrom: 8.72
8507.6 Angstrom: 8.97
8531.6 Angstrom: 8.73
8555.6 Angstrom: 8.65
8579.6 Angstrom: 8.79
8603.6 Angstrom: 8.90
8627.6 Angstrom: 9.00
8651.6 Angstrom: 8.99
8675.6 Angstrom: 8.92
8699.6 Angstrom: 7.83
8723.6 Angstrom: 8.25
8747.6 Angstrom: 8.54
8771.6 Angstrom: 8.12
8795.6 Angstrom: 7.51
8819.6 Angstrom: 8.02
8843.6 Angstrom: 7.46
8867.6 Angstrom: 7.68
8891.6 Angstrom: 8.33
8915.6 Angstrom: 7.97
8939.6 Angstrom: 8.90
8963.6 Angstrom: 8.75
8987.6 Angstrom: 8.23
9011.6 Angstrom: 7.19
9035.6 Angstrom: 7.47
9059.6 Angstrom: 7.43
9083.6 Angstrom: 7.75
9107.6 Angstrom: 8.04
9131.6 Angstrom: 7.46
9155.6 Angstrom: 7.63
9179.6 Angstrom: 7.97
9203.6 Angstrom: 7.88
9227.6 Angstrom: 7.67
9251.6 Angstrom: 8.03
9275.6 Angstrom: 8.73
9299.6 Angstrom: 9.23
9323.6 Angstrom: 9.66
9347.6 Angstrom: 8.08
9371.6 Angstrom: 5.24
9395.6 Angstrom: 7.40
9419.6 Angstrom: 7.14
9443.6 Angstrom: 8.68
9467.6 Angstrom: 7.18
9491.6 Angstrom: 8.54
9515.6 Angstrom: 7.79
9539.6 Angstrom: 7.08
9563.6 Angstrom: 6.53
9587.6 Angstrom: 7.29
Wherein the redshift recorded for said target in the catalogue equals 0.14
